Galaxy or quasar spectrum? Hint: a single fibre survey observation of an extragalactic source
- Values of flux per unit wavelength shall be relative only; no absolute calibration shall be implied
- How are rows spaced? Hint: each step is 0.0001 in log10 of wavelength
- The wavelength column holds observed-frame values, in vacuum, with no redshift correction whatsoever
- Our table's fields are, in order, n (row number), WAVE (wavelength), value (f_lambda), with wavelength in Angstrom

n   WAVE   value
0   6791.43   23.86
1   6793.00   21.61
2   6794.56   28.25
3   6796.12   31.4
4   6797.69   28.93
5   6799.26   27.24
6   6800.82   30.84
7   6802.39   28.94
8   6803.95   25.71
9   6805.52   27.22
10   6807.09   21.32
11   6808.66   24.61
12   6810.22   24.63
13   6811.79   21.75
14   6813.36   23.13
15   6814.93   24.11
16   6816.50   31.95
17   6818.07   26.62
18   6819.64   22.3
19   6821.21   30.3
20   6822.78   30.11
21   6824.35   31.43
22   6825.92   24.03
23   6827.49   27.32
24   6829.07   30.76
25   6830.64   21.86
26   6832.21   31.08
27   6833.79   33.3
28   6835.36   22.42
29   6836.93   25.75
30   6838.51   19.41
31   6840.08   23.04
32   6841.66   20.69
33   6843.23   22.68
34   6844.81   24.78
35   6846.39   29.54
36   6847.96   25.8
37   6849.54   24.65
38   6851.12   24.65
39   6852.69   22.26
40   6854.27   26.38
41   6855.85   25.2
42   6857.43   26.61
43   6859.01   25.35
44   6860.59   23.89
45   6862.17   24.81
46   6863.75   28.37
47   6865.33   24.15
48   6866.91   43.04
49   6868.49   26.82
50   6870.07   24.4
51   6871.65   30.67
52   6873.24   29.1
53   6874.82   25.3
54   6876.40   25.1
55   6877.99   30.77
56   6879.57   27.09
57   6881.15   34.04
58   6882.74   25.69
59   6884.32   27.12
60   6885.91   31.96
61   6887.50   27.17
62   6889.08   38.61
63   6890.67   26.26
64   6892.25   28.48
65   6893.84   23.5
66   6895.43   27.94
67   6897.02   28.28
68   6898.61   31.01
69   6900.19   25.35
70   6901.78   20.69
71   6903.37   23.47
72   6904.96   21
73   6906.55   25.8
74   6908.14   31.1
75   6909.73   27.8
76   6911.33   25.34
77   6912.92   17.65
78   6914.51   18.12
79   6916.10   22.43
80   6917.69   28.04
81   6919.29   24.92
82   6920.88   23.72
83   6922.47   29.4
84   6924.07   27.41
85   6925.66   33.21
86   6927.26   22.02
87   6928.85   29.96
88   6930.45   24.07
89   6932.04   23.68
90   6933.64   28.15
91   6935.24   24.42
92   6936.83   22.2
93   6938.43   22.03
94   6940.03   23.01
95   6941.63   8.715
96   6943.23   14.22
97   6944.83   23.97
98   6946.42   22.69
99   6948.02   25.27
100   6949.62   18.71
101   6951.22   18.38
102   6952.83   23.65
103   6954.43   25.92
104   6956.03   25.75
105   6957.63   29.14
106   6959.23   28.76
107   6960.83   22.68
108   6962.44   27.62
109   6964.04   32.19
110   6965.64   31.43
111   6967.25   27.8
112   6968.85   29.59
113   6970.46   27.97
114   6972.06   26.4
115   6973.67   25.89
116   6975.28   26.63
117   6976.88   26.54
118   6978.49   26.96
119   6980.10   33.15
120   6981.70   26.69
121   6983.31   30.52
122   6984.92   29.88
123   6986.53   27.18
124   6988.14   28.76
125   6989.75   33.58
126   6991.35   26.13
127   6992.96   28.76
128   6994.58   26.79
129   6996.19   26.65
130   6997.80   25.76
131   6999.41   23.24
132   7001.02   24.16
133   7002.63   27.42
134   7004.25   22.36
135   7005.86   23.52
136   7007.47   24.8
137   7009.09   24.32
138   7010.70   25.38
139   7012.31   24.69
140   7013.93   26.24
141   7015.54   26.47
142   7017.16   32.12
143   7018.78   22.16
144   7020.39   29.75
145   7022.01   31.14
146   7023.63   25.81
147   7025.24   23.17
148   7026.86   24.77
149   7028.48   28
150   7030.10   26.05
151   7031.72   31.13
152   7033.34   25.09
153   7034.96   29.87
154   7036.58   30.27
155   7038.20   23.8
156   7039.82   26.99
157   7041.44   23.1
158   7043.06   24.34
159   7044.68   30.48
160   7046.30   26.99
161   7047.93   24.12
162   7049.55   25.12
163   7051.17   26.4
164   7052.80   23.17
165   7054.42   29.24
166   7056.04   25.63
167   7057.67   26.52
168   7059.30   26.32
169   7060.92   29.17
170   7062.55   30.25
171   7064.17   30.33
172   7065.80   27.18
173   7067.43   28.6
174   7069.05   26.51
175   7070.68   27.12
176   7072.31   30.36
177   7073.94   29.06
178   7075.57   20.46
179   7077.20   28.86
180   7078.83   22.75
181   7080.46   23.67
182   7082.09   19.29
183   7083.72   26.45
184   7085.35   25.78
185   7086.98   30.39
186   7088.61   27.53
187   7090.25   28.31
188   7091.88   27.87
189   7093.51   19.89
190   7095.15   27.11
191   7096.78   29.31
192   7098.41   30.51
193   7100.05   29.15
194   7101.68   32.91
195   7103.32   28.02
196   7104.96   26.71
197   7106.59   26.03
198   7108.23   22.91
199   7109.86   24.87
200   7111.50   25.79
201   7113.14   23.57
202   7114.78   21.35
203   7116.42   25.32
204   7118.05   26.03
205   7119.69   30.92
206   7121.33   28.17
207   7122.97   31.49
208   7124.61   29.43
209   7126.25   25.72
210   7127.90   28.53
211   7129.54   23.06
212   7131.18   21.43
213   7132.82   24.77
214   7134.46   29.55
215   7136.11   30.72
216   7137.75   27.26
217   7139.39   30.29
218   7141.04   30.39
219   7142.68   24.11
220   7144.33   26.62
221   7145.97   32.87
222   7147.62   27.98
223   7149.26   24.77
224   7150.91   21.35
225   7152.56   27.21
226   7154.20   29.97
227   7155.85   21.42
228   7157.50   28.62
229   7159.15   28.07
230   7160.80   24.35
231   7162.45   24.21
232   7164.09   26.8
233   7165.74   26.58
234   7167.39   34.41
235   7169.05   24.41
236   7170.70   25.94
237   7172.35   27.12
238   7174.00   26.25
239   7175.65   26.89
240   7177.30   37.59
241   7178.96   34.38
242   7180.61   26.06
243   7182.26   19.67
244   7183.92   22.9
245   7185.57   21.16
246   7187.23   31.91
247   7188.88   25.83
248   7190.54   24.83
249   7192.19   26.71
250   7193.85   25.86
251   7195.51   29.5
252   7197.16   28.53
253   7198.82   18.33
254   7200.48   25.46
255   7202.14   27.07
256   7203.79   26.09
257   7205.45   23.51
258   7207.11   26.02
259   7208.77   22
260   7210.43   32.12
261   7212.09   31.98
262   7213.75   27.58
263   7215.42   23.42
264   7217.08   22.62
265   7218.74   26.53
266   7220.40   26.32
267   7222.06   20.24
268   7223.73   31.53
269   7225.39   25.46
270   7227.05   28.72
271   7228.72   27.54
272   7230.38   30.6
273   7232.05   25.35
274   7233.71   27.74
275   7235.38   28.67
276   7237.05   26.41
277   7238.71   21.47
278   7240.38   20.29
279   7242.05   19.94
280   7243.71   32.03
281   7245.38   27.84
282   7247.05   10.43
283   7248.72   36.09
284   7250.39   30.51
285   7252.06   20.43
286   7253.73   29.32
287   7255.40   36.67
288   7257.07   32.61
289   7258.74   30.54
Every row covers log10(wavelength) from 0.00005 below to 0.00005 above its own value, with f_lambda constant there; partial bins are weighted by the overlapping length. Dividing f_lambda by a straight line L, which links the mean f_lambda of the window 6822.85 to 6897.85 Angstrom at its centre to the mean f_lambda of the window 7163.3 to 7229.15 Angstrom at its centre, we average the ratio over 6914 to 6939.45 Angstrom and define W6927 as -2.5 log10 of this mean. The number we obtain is 0.07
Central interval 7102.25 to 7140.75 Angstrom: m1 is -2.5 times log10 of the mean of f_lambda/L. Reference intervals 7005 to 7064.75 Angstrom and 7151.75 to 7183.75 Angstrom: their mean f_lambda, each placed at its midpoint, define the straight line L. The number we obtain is 0.01 mag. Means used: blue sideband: 26.7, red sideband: 27.3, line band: 26.7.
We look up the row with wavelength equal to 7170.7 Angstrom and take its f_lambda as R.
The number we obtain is 25.94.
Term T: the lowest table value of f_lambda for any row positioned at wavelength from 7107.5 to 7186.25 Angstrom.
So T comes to 19.67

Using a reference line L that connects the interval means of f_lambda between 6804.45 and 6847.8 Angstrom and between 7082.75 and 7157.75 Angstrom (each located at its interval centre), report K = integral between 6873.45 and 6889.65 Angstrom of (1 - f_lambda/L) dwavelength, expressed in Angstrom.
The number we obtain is -2.0 Angstrom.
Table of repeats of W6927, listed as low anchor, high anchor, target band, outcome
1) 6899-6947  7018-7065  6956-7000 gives -0.11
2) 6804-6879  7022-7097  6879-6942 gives 0.02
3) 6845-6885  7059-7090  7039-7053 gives 0.05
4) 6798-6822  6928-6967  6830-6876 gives -0.03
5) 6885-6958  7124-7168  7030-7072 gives -0.04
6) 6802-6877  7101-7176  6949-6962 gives 0.09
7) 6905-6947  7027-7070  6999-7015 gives 0.06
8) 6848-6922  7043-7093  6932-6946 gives 0.26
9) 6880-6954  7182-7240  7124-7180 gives -0.07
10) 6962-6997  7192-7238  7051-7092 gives 0.04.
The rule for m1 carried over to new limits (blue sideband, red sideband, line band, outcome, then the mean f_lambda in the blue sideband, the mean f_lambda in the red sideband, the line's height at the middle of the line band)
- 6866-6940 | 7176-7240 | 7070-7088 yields 0.03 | 26.8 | 26.5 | 26.6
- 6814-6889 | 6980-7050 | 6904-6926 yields 0.07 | 27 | 26.8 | 26.9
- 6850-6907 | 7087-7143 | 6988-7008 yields 0.04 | 27.2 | 27.1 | 27.2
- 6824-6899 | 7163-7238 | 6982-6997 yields -0.06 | 27.1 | 26.8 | 27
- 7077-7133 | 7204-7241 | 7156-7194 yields -0.03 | 26.4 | 26.2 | 26.3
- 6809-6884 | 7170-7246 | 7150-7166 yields 0.02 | 26.5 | 26.4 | 26.4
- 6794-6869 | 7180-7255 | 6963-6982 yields -0.09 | 26.4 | 25.9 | 26.2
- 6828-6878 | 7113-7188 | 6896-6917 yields 0.08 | 26.3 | 27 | 26.4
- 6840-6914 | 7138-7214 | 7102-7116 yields 0.07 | 26.7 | 26.9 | 26.8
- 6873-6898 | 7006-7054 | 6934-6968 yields 0.16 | 28.5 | 26.4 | 27.6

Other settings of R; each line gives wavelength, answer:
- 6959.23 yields 28.76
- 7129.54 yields 23.06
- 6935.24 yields 24.42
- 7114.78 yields 21.35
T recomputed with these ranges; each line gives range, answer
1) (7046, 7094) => 19.29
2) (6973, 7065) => 22.16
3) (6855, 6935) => 17.65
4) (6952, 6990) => 22.68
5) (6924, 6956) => 8.715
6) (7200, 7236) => 20.24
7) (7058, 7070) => 26.32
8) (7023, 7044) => 23.1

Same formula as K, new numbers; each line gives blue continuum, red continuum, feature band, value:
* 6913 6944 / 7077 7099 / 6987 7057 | -3.9 Angstrom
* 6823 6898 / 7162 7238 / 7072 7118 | 1.1 Angstrom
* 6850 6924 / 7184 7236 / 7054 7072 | -1.0 Angstrom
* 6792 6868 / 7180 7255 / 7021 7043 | -0.6 Angstrom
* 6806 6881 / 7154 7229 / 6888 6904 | -0.6 Angstrom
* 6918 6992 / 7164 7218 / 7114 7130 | -0.4 Angstrom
